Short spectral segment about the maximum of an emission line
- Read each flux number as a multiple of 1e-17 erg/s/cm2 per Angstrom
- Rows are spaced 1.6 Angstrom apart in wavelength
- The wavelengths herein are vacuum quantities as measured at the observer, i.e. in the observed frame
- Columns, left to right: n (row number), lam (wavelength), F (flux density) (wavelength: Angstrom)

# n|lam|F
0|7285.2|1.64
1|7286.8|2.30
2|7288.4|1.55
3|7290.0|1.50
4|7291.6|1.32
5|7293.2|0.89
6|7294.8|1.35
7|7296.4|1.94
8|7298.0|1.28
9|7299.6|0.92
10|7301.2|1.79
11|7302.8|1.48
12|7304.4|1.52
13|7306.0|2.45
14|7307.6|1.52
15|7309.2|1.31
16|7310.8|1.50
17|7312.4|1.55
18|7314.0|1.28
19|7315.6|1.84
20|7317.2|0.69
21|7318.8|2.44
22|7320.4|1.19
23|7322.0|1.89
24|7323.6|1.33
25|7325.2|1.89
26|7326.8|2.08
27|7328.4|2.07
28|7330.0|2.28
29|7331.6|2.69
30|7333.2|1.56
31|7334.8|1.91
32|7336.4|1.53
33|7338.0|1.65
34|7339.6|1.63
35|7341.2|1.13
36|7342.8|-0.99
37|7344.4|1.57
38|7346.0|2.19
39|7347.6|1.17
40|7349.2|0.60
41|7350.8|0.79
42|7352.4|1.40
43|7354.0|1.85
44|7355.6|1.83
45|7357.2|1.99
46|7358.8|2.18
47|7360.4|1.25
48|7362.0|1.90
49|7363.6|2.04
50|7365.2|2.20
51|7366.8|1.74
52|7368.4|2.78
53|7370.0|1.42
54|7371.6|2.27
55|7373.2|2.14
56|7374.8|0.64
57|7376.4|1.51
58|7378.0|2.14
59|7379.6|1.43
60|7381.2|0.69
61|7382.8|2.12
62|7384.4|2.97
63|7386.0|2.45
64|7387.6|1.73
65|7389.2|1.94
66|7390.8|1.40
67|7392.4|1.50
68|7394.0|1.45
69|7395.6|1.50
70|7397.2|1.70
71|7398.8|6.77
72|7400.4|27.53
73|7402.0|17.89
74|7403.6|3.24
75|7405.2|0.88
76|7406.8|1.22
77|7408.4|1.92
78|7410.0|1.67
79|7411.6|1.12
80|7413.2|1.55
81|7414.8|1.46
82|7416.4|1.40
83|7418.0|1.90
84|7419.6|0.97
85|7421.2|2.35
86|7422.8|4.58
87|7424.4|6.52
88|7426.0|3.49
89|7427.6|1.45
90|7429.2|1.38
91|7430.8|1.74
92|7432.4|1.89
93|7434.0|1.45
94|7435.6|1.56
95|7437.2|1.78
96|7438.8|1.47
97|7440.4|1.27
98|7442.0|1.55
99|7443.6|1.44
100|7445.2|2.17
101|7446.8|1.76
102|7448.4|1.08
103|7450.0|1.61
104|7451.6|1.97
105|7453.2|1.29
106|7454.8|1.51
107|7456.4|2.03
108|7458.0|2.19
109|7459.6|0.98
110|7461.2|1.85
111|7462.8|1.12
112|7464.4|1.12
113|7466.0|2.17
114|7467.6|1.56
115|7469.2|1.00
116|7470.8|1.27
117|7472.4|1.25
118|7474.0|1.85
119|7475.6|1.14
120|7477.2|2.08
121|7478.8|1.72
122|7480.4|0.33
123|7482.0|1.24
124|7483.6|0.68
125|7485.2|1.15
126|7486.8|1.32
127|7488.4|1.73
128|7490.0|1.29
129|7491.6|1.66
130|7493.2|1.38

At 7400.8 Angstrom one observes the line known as H-alpha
